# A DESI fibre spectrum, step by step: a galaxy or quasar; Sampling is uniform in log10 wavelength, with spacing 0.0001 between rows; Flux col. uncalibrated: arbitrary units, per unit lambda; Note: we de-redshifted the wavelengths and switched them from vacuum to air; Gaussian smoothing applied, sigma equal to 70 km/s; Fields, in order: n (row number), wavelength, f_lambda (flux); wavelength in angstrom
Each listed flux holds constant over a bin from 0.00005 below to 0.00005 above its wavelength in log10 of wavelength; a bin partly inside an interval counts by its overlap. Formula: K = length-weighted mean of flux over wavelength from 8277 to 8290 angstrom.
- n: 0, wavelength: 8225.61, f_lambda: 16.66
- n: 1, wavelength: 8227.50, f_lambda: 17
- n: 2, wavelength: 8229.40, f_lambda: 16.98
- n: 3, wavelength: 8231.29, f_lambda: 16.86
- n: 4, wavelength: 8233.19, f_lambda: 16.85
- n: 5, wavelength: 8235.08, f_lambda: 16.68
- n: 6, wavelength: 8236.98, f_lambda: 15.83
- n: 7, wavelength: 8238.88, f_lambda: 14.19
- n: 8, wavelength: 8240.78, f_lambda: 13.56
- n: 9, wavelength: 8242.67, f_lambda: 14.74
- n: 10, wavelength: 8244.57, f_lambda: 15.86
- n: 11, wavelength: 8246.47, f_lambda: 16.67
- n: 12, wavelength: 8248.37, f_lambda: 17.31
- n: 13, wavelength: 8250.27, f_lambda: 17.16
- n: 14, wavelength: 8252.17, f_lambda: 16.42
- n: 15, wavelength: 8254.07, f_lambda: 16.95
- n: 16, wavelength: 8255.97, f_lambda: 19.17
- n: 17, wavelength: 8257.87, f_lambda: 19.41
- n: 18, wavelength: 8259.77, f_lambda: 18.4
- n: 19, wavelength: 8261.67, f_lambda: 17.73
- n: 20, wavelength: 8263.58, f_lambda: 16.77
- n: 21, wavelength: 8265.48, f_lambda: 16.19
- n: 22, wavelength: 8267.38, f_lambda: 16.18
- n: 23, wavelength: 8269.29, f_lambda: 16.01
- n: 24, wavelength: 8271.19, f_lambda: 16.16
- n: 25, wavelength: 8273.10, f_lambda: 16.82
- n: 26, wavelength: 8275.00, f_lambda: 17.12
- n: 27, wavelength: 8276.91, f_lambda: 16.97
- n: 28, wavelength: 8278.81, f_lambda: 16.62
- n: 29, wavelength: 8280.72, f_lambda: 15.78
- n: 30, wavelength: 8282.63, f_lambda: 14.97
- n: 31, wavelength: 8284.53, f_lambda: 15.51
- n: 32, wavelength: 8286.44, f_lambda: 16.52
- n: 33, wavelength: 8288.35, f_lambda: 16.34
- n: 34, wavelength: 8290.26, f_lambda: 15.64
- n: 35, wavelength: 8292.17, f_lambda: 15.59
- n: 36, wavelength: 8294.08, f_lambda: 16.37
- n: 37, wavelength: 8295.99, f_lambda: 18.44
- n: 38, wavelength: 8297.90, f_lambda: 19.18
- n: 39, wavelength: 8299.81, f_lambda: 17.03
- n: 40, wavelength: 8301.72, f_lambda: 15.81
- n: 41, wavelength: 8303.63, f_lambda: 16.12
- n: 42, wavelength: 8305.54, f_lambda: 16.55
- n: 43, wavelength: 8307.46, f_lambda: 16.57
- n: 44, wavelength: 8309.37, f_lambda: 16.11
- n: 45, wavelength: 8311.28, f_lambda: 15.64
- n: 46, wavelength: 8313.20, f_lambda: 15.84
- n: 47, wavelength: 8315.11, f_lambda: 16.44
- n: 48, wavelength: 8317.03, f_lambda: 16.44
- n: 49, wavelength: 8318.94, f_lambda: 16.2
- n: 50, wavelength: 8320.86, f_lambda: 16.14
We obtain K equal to 16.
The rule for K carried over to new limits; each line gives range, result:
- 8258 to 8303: 16.7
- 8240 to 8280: 16.8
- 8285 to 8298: 16.7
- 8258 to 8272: 16.9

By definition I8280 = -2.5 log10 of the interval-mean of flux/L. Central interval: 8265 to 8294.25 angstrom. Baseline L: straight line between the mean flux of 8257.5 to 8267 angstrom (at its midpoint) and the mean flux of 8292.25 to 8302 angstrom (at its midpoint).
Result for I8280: 0.08 mag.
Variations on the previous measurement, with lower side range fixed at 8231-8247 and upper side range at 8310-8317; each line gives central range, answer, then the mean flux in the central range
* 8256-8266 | -0.14 mag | 17.9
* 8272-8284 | -0.03 mag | 16.3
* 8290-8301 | -0.08 mag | 17.1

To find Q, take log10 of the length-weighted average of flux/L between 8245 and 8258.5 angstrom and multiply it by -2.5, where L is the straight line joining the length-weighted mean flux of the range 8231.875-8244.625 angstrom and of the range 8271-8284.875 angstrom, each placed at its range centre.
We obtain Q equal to -0.12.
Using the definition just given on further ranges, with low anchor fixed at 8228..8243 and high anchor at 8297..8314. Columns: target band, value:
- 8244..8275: -0.069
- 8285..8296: 0.008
